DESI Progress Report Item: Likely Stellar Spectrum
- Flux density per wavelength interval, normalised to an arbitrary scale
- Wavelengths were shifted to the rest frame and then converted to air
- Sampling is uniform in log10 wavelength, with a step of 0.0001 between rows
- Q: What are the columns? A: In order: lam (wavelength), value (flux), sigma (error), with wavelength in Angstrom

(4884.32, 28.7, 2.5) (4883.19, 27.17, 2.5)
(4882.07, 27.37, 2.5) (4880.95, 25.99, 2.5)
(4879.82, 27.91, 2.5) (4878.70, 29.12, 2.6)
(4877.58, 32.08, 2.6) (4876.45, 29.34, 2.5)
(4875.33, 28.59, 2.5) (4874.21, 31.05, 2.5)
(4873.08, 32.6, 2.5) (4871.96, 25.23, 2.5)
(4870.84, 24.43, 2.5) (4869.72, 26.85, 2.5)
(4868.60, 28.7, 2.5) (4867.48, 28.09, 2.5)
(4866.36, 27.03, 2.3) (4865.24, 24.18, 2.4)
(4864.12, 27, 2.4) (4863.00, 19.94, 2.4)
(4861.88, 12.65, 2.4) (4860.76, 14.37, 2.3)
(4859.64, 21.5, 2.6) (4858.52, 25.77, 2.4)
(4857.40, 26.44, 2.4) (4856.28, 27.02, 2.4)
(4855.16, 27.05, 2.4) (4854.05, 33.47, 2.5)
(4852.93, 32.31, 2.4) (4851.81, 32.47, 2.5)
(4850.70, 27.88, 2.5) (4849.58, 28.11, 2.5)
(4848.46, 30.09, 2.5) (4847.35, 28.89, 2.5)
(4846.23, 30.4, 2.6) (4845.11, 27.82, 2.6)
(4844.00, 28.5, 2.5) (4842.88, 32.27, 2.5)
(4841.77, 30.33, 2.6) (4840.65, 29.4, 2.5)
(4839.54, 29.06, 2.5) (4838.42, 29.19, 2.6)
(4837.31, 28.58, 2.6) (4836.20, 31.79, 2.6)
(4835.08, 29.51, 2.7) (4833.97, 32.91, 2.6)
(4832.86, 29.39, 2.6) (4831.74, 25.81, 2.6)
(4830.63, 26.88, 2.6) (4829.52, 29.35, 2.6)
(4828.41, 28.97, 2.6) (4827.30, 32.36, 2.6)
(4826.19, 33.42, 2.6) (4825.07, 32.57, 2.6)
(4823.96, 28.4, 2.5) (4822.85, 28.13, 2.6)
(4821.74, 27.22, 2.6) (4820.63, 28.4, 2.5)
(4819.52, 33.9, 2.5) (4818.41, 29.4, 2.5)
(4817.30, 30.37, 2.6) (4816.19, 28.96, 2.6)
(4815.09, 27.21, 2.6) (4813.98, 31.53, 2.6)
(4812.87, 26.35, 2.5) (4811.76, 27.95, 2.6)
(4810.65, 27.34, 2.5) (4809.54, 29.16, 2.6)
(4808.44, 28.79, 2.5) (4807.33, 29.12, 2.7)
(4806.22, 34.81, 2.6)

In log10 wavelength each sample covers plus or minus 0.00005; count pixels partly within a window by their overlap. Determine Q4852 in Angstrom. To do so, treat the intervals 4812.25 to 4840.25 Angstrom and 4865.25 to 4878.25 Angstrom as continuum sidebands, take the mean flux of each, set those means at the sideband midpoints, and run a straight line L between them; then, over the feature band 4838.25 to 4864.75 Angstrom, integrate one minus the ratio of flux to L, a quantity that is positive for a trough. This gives 1.7 Angstrom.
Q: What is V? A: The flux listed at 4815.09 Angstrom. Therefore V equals 27.21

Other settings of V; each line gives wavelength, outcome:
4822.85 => 28.13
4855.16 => 27.05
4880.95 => 25.99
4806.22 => 34.81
